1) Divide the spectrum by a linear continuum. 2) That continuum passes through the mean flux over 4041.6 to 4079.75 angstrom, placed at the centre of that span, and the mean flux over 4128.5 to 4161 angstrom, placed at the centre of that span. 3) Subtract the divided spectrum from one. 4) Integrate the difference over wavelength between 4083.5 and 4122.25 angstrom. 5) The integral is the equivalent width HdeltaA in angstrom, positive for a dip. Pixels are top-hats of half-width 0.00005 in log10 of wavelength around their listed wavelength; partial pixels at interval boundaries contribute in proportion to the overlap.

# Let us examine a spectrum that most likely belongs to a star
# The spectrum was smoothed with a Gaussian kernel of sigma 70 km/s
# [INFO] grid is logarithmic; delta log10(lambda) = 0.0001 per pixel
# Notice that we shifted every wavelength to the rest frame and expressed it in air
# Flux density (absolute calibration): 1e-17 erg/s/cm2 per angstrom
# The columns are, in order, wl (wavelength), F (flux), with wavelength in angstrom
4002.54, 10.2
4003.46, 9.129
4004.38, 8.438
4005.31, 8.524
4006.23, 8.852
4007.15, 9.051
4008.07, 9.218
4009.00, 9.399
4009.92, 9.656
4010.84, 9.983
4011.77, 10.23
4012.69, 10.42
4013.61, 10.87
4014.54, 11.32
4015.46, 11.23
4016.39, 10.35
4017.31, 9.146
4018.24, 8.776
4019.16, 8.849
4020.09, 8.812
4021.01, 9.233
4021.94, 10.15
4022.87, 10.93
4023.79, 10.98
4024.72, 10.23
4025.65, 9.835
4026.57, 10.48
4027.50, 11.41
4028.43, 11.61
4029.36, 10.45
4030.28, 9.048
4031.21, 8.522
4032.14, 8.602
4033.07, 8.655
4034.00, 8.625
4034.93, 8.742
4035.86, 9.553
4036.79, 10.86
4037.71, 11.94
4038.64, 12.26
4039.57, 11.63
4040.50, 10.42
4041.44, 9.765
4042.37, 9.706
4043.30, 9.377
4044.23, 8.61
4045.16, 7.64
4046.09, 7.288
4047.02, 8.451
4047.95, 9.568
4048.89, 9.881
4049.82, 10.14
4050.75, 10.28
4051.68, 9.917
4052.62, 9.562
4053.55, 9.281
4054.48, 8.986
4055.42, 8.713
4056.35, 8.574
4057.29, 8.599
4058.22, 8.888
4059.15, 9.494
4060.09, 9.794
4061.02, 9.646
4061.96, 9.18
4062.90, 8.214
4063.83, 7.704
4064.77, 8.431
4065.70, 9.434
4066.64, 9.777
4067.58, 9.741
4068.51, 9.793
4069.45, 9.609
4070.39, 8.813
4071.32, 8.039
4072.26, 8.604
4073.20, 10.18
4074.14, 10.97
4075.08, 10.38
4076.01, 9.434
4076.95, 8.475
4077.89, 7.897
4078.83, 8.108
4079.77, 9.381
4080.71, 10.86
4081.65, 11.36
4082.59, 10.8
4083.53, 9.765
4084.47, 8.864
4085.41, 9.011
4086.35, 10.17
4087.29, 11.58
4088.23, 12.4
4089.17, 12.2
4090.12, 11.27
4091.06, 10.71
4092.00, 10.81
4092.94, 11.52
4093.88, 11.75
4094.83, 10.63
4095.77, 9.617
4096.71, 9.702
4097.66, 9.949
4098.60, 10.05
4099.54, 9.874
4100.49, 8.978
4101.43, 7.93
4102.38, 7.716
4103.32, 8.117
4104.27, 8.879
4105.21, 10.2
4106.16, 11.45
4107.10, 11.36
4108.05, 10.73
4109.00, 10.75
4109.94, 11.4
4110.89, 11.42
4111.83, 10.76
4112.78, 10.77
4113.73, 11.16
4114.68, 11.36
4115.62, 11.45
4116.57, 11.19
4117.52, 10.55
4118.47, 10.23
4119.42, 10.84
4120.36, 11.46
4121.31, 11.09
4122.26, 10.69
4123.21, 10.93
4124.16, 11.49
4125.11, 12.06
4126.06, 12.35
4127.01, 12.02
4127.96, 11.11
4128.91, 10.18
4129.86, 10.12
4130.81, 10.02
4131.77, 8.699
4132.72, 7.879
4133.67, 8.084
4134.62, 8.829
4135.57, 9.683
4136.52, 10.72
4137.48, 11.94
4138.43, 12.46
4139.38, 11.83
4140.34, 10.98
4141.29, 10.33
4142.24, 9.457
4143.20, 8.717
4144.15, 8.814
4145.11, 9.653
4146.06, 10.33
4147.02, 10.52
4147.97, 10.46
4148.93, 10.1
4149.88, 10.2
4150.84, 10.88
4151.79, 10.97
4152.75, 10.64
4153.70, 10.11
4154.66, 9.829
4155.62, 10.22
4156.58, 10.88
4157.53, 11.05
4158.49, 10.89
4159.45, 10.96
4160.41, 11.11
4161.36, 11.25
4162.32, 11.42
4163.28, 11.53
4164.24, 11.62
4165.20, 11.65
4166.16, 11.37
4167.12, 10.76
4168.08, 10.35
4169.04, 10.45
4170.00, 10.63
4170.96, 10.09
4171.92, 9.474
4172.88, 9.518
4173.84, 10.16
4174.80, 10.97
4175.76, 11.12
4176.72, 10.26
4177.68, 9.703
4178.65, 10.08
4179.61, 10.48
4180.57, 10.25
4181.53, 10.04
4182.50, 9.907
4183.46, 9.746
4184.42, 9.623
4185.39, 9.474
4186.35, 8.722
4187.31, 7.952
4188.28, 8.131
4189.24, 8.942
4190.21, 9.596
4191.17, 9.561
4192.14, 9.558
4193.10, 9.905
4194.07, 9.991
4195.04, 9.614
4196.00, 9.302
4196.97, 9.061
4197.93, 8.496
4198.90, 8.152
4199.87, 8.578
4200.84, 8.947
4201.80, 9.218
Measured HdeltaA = -3.2 angstrom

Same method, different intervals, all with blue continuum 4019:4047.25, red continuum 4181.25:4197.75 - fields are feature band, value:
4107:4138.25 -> -3.9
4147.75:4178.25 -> -4.0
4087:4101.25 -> -1.6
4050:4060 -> 0.5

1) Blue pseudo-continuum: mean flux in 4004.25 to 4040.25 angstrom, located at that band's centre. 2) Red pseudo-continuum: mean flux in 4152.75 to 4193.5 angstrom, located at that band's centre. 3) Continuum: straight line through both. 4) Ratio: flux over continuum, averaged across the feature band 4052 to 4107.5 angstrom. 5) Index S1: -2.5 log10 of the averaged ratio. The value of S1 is 0.04 mag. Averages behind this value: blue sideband 9.94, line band 9.68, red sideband 10.2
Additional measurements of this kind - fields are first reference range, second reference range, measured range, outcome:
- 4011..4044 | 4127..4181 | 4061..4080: 0.12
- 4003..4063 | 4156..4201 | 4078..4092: -0.07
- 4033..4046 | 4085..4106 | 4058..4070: 0.09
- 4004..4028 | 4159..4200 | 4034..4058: 0.04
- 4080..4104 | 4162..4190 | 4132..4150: 0.01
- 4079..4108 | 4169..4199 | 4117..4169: -0.07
